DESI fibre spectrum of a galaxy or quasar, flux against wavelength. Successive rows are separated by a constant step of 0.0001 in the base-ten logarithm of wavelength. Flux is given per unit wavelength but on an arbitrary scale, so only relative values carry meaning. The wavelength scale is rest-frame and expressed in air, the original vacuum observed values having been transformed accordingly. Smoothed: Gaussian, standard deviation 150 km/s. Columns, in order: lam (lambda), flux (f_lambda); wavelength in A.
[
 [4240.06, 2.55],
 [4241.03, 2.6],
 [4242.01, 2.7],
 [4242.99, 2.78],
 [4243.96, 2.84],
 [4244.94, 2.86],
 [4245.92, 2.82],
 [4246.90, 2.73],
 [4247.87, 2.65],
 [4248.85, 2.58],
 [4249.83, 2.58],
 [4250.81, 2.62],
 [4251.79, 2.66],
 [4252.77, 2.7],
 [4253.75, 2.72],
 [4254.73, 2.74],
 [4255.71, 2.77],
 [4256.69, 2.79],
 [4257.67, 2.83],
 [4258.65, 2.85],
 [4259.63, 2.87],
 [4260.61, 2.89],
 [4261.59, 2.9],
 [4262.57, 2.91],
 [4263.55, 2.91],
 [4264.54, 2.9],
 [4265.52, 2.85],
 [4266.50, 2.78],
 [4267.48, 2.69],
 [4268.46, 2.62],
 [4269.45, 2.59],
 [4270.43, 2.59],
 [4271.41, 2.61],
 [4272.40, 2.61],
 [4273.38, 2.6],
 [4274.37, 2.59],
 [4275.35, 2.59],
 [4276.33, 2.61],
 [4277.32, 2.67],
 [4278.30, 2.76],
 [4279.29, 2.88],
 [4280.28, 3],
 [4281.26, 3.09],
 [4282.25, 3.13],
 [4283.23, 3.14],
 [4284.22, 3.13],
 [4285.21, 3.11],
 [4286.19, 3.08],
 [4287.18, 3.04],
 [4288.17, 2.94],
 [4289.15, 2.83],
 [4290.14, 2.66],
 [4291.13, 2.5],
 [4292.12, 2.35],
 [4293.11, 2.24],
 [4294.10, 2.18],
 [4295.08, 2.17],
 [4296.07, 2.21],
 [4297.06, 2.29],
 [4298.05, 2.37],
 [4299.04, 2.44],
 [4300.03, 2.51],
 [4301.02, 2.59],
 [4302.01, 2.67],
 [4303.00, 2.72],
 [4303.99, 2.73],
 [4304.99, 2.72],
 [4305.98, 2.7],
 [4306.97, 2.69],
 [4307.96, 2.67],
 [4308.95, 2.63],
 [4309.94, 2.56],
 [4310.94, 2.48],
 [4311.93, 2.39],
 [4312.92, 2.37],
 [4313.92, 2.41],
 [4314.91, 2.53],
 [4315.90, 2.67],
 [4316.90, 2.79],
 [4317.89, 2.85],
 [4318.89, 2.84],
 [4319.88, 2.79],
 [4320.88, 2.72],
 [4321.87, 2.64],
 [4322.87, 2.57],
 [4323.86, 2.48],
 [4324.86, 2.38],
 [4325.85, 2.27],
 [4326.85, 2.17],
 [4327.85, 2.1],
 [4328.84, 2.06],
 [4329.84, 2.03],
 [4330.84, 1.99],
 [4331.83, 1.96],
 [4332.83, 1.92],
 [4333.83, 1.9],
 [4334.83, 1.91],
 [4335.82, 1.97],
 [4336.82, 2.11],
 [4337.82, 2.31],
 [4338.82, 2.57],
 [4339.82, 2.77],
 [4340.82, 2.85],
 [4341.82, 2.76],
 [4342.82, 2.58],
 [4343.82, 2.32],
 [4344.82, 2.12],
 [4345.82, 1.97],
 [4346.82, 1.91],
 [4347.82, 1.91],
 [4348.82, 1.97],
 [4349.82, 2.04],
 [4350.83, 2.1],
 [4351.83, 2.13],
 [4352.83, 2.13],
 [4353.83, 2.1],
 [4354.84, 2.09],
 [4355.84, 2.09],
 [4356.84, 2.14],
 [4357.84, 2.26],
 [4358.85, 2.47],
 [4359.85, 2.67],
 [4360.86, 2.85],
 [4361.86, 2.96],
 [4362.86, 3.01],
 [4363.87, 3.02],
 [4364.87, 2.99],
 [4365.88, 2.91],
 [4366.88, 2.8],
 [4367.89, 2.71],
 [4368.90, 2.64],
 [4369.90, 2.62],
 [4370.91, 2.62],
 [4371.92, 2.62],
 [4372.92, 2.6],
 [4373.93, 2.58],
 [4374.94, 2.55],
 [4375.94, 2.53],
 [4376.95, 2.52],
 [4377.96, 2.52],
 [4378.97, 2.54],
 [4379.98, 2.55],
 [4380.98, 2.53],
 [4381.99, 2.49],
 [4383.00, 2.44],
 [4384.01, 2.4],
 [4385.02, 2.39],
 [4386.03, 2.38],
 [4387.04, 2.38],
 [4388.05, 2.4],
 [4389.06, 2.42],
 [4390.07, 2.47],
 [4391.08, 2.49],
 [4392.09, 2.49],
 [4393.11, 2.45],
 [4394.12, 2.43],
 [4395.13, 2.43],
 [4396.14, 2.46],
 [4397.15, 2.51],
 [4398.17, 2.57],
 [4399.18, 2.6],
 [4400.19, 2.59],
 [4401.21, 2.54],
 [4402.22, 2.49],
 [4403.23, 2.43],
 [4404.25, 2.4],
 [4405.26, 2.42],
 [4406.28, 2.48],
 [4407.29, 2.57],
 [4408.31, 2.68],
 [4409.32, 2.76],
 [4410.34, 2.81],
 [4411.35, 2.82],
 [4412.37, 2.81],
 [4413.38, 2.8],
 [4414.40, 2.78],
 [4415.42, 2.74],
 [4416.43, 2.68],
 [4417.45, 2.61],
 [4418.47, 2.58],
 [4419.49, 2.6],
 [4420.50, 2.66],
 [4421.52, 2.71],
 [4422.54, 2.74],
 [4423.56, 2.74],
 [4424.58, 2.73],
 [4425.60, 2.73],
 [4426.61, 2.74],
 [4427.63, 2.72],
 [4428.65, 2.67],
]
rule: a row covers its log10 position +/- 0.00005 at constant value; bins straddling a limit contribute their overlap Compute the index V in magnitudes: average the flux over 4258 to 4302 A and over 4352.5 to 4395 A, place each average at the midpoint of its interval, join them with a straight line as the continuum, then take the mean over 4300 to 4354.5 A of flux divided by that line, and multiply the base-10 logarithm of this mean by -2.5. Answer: 0.11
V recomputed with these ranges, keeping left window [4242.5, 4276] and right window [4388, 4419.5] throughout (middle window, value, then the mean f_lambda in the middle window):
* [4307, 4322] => 0.020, 2.62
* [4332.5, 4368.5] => 0.113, 2.37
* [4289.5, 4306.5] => 0.091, 2.48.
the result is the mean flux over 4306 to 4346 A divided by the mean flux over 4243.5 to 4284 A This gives 0.9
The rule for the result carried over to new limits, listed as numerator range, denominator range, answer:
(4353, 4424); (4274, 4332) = 0.99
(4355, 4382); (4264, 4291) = 0.93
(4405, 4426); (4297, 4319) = 1.04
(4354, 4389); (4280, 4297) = 0.93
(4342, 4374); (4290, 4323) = 0.96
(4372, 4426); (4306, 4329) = 1.01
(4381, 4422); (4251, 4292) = 0.91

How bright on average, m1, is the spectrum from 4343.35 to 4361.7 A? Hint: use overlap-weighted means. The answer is 2.2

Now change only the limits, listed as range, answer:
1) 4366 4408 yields 2.52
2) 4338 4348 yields 2.39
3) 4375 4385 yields 2.5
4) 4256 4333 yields 2.62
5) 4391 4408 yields 2.49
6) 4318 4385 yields 2.41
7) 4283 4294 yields 2.79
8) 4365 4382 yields 2.62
